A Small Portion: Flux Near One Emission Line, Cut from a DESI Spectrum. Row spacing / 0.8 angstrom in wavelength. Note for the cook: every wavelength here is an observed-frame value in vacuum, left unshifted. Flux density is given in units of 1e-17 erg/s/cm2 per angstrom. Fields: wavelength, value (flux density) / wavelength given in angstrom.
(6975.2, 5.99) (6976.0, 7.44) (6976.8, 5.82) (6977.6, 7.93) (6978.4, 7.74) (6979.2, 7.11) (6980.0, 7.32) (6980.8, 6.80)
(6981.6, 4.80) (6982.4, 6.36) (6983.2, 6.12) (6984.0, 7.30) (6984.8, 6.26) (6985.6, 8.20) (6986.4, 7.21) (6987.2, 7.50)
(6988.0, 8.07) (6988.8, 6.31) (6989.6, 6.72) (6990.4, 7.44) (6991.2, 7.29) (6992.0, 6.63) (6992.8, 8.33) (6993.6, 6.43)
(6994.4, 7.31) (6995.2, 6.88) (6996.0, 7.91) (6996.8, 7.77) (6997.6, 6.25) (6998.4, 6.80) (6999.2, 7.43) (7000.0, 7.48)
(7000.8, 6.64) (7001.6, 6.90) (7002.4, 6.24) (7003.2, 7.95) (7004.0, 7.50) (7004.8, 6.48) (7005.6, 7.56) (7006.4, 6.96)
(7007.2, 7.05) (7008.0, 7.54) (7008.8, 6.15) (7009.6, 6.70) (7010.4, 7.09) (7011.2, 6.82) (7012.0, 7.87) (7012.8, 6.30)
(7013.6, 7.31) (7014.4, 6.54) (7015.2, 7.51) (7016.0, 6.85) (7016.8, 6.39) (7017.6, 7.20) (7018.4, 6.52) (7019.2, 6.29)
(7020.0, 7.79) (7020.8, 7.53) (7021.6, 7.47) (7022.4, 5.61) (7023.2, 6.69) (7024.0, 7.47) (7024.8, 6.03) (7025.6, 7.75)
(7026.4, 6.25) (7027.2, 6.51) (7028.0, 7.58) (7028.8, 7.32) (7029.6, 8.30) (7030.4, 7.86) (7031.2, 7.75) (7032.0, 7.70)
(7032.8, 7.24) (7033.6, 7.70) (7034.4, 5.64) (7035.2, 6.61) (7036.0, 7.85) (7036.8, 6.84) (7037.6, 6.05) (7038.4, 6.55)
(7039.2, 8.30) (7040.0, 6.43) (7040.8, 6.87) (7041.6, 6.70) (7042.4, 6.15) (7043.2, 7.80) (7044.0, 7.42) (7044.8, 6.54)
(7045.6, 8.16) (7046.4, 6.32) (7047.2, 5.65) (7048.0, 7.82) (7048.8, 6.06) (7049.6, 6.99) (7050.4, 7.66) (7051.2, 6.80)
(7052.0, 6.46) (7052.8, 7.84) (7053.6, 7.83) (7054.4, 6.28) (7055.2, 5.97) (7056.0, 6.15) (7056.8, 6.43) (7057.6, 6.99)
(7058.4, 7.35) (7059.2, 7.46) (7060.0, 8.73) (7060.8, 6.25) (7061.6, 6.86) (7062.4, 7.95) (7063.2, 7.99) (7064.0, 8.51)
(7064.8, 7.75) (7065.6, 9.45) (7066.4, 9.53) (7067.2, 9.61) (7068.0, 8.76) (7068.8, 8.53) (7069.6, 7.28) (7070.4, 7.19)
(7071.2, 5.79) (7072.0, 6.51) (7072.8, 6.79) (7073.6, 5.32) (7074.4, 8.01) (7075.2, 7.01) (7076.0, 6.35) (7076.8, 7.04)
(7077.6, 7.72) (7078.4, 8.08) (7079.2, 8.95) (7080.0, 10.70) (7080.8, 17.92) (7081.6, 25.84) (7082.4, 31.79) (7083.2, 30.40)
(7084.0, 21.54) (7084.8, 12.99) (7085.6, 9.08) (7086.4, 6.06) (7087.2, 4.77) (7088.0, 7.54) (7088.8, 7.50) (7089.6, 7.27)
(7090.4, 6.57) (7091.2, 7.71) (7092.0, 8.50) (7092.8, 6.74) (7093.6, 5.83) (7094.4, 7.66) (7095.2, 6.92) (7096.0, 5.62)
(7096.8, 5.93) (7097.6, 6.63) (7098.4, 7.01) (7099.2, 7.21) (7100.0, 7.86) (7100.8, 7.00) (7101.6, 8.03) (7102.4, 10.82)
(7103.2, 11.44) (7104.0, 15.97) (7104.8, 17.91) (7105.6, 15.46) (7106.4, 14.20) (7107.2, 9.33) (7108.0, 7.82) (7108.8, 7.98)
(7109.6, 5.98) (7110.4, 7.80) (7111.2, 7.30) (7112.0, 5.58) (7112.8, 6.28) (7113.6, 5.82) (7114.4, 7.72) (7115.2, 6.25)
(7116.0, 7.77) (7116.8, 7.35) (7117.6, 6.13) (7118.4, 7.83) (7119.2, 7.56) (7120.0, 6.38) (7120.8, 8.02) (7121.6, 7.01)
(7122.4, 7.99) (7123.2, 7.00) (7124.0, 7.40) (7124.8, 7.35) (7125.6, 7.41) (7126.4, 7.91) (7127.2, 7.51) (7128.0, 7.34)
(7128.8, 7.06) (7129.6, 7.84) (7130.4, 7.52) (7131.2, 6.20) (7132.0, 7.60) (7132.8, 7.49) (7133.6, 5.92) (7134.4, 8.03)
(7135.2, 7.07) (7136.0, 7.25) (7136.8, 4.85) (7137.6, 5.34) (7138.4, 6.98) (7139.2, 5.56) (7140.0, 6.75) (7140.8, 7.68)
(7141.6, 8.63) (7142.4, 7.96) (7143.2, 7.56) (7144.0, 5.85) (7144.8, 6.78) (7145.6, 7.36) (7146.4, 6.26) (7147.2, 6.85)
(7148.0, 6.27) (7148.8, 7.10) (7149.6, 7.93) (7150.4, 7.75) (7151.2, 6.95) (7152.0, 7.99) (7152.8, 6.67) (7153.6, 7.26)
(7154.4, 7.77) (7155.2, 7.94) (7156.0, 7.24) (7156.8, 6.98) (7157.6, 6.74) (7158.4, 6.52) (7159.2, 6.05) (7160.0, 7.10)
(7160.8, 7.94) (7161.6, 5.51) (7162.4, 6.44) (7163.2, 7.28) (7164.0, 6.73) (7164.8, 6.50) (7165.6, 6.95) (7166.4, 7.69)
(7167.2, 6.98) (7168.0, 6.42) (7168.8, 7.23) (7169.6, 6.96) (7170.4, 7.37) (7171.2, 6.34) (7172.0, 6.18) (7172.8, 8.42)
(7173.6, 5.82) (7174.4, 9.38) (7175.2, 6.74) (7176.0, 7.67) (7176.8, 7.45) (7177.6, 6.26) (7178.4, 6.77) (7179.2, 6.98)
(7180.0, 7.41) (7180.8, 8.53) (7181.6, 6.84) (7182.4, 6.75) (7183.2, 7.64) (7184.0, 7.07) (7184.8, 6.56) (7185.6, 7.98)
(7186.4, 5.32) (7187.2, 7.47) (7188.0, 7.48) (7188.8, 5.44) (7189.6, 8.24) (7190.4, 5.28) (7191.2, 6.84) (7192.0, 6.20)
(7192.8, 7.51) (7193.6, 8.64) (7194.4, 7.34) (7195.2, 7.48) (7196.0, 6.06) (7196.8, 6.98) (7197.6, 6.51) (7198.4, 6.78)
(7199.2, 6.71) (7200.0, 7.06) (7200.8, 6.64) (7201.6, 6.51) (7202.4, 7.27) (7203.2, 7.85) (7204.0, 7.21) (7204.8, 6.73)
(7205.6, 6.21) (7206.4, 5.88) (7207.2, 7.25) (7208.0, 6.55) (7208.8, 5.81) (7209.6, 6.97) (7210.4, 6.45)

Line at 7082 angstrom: Halpha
